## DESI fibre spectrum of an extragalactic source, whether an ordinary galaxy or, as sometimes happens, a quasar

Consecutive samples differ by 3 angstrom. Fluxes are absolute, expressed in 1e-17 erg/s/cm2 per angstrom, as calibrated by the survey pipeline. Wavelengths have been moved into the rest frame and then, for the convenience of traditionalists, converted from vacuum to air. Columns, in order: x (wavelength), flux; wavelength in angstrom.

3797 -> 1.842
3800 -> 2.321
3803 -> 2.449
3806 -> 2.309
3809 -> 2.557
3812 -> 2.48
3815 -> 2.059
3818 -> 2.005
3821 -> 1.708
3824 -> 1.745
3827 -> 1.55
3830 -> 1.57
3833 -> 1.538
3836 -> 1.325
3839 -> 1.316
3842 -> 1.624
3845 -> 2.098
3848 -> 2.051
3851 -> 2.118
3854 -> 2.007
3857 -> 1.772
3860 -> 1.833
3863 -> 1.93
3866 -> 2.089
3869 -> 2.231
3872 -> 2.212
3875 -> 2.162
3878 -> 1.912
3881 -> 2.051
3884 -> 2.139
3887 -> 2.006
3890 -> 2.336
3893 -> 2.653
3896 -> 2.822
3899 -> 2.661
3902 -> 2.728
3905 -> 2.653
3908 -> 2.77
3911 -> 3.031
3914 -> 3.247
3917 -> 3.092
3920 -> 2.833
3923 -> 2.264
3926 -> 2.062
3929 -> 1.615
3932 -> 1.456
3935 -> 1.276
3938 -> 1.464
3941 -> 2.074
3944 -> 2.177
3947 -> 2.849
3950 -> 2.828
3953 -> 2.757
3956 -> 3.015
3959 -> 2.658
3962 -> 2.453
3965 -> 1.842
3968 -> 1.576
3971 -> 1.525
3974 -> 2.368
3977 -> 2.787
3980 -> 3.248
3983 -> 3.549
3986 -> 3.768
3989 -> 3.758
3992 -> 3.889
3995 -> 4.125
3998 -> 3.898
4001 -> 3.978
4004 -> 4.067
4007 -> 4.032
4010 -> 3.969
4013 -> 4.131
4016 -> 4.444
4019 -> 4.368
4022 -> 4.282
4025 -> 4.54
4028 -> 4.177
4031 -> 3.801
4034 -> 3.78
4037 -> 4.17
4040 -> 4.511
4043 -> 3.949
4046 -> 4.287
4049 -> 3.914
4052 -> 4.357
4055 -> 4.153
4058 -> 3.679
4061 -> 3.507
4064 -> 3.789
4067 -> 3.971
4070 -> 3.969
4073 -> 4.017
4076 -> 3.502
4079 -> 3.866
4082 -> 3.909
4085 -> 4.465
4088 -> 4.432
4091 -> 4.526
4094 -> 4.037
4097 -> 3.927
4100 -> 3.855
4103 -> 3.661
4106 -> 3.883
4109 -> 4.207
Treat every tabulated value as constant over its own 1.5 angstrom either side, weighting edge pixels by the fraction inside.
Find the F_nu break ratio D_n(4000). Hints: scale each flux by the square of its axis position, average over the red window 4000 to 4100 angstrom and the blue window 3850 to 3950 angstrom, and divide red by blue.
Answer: 1.94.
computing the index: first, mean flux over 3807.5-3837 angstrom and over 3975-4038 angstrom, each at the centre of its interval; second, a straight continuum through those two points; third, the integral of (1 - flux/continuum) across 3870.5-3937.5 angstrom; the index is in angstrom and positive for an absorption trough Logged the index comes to 9.91 angstrom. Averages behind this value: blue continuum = 1.86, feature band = 2.35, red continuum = 3.93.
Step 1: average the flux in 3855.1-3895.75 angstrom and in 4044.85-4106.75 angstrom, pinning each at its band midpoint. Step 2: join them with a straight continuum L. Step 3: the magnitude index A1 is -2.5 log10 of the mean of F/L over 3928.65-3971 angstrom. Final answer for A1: 0.30 mag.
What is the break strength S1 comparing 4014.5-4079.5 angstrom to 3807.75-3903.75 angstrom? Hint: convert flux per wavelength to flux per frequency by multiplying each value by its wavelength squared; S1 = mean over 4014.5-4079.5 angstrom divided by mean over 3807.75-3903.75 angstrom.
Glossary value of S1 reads 2.2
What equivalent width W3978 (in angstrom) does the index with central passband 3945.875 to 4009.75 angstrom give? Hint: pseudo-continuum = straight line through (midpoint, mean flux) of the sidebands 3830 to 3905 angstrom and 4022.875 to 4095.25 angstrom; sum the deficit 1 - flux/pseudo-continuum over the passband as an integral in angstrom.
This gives 2.5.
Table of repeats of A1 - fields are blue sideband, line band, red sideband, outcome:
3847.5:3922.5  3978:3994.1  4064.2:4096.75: -0.123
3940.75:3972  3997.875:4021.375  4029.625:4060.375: -0.219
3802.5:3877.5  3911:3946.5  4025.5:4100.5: 0.243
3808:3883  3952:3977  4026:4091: 0.321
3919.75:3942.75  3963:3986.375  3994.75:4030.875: 0.228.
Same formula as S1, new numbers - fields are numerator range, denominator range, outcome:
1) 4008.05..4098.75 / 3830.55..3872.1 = 2.44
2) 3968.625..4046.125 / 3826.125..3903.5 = 2.00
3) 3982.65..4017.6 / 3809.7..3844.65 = 2.49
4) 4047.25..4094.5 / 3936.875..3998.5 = 1.51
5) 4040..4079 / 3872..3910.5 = 1.78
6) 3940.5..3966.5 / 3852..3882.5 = 1.31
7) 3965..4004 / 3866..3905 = 1.44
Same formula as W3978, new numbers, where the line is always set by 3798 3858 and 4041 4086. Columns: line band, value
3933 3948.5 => 5.11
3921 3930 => 2.34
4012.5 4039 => -4.15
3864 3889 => 2.60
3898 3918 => -2.00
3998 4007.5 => -1.58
